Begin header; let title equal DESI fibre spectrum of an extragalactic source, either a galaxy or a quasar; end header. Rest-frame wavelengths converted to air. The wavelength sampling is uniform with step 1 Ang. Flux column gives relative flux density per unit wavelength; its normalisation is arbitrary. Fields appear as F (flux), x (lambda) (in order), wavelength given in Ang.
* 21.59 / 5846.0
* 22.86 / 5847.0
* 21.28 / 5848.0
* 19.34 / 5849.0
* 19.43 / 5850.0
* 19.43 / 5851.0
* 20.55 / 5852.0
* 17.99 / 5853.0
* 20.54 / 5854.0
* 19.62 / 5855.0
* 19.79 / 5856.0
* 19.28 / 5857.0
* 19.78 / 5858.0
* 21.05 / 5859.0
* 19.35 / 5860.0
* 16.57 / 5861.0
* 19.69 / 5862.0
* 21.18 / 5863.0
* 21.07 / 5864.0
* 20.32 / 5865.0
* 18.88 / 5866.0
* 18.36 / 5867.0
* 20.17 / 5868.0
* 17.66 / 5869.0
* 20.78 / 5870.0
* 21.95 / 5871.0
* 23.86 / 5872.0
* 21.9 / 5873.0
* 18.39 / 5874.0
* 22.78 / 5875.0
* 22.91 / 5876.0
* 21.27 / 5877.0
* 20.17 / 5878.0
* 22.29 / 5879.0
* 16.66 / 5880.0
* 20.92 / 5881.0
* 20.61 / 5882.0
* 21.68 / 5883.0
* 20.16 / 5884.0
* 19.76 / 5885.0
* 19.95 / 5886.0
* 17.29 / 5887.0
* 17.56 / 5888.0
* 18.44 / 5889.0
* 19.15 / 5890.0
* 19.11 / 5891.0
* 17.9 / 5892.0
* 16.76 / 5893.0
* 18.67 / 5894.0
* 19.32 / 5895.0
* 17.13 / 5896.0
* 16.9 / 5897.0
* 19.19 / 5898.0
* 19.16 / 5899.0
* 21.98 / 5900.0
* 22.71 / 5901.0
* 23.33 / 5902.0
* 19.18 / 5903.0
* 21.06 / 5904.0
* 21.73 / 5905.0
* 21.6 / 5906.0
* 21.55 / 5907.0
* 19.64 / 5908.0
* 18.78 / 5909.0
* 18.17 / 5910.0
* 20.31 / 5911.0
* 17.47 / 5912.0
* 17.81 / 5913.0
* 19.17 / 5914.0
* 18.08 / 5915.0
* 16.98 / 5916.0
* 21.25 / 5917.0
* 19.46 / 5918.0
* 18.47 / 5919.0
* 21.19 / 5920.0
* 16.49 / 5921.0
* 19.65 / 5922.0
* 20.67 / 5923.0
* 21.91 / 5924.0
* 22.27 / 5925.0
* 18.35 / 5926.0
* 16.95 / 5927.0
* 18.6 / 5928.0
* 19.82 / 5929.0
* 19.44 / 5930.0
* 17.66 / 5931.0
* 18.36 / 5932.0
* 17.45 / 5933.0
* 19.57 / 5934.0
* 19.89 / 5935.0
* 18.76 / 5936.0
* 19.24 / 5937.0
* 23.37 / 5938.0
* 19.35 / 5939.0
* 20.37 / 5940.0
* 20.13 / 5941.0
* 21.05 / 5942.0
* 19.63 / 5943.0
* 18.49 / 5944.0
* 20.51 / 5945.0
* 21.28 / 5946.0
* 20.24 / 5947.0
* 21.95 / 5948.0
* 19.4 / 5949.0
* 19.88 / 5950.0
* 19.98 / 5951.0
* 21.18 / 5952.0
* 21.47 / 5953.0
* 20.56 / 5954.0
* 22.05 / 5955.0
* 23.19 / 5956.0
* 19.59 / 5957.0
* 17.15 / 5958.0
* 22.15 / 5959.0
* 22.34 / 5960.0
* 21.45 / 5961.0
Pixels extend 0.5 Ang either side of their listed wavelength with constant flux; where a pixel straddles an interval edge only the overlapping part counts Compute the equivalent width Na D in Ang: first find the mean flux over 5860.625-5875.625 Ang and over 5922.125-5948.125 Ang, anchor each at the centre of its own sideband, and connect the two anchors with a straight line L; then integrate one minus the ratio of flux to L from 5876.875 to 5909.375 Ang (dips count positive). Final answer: 0.6 Ang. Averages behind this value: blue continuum 20.3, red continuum 19.8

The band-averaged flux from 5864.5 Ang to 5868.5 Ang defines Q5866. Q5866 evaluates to 19.4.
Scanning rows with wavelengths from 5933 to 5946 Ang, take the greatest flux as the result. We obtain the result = 23.37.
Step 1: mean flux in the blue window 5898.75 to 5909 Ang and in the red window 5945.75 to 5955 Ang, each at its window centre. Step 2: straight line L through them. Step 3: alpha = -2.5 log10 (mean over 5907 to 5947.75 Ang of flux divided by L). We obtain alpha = 0.08 mag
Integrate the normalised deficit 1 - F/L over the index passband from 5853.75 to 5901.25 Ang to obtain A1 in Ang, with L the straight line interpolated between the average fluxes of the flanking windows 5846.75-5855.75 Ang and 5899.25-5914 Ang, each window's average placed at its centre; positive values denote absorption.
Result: 0.89 Ang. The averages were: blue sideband 20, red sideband 20.3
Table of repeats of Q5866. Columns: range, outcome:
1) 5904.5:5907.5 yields 21.6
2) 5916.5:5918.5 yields 20.4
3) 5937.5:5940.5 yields 21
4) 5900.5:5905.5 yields 21.6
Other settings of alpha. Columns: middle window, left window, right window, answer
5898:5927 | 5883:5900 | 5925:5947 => -0.04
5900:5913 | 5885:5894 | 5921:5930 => -0.08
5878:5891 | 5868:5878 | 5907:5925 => 0.06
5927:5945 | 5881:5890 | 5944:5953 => 0.05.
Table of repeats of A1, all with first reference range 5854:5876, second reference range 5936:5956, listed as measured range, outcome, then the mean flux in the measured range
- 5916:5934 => 1.1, 19.2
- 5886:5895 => 0.9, 18.3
